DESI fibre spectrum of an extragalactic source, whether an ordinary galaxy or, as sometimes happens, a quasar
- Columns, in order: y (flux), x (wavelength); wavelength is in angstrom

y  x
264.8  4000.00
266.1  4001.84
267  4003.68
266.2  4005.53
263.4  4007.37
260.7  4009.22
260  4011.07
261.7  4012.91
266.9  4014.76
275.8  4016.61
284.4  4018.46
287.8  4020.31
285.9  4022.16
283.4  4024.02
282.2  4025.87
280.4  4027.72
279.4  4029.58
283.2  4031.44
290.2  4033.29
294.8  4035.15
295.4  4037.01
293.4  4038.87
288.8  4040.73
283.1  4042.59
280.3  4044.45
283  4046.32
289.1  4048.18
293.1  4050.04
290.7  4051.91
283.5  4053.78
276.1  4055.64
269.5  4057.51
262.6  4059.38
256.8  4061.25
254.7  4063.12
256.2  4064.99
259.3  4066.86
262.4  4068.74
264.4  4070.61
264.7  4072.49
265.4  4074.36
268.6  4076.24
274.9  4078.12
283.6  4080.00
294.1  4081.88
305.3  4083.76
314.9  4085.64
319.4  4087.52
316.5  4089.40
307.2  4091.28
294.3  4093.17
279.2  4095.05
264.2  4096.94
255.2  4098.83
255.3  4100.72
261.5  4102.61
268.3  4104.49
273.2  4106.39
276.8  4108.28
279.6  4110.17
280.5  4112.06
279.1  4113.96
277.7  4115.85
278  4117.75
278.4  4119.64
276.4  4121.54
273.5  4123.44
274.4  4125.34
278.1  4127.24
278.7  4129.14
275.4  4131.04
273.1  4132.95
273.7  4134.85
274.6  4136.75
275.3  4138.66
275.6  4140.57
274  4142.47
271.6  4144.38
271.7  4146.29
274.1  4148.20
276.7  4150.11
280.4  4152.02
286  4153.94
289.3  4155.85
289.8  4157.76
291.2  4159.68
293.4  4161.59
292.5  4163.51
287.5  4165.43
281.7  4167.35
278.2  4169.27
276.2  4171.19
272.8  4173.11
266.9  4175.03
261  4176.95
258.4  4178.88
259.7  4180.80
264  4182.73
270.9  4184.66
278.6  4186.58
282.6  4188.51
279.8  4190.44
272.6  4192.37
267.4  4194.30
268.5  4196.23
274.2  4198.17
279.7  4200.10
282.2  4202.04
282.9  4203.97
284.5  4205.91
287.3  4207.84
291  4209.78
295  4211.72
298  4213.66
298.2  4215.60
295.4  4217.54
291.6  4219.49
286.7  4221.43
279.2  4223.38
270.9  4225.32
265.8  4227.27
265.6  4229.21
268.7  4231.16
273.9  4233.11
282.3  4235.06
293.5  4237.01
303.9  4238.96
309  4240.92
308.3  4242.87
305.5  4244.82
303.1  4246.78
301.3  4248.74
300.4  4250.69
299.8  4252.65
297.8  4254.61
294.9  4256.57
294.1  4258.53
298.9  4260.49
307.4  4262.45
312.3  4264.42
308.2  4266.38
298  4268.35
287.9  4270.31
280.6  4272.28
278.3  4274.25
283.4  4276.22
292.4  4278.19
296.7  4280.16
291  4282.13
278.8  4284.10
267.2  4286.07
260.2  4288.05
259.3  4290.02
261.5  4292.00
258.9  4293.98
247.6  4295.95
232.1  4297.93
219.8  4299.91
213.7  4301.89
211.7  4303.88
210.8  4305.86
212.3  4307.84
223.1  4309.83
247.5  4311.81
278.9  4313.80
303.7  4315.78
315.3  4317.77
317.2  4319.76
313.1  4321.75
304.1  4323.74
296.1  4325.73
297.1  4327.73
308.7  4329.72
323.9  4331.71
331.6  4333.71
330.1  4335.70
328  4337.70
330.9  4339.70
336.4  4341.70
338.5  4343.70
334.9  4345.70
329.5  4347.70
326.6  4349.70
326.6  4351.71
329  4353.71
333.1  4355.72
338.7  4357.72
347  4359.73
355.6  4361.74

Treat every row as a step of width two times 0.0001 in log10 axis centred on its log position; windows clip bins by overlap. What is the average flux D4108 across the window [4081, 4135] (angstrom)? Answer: 282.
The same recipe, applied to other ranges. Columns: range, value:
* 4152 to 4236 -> 280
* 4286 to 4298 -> 256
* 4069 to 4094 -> 290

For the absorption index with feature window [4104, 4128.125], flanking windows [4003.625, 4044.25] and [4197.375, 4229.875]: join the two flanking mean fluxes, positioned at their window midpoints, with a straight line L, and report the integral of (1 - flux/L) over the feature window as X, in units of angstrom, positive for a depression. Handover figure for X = 0.4 angstrom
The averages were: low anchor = 279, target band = 277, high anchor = 284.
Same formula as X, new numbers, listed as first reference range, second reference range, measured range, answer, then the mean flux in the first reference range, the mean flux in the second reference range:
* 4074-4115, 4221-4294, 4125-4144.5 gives 0.61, 283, 288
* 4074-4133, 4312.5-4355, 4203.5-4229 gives 1.13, 281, 319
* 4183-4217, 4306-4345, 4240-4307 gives 3.23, 282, 300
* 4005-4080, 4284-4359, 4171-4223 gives 0.82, 276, 289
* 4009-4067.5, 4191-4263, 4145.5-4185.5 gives 1.10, 278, 289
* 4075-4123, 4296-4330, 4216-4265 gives -4.07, 282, 264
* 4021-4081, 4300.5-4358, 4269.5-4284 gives 0.40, 277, 299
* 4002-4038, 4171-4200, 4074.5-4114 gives -1.30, 277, 270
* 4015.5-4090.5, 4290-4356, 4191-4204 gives 0.50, 282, 289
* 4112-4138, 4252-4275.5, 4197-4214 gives 0.15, 276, 296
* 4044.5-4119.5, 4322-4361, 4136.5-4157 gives 0.88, 278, 326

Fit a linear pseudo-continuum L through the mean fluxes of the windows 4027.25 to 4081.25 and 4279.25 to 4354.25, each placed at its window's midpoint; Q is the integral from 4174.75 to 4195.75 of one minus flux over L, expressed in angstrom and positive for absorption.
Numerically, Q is 0.9 angstrom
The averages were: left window 277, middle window 269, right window 287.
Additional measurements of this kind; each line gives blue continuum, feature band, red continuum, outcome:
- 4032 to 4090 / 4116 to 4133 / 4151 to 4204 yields 0.17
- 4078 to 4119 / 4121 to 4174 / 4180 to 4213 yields 0.31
